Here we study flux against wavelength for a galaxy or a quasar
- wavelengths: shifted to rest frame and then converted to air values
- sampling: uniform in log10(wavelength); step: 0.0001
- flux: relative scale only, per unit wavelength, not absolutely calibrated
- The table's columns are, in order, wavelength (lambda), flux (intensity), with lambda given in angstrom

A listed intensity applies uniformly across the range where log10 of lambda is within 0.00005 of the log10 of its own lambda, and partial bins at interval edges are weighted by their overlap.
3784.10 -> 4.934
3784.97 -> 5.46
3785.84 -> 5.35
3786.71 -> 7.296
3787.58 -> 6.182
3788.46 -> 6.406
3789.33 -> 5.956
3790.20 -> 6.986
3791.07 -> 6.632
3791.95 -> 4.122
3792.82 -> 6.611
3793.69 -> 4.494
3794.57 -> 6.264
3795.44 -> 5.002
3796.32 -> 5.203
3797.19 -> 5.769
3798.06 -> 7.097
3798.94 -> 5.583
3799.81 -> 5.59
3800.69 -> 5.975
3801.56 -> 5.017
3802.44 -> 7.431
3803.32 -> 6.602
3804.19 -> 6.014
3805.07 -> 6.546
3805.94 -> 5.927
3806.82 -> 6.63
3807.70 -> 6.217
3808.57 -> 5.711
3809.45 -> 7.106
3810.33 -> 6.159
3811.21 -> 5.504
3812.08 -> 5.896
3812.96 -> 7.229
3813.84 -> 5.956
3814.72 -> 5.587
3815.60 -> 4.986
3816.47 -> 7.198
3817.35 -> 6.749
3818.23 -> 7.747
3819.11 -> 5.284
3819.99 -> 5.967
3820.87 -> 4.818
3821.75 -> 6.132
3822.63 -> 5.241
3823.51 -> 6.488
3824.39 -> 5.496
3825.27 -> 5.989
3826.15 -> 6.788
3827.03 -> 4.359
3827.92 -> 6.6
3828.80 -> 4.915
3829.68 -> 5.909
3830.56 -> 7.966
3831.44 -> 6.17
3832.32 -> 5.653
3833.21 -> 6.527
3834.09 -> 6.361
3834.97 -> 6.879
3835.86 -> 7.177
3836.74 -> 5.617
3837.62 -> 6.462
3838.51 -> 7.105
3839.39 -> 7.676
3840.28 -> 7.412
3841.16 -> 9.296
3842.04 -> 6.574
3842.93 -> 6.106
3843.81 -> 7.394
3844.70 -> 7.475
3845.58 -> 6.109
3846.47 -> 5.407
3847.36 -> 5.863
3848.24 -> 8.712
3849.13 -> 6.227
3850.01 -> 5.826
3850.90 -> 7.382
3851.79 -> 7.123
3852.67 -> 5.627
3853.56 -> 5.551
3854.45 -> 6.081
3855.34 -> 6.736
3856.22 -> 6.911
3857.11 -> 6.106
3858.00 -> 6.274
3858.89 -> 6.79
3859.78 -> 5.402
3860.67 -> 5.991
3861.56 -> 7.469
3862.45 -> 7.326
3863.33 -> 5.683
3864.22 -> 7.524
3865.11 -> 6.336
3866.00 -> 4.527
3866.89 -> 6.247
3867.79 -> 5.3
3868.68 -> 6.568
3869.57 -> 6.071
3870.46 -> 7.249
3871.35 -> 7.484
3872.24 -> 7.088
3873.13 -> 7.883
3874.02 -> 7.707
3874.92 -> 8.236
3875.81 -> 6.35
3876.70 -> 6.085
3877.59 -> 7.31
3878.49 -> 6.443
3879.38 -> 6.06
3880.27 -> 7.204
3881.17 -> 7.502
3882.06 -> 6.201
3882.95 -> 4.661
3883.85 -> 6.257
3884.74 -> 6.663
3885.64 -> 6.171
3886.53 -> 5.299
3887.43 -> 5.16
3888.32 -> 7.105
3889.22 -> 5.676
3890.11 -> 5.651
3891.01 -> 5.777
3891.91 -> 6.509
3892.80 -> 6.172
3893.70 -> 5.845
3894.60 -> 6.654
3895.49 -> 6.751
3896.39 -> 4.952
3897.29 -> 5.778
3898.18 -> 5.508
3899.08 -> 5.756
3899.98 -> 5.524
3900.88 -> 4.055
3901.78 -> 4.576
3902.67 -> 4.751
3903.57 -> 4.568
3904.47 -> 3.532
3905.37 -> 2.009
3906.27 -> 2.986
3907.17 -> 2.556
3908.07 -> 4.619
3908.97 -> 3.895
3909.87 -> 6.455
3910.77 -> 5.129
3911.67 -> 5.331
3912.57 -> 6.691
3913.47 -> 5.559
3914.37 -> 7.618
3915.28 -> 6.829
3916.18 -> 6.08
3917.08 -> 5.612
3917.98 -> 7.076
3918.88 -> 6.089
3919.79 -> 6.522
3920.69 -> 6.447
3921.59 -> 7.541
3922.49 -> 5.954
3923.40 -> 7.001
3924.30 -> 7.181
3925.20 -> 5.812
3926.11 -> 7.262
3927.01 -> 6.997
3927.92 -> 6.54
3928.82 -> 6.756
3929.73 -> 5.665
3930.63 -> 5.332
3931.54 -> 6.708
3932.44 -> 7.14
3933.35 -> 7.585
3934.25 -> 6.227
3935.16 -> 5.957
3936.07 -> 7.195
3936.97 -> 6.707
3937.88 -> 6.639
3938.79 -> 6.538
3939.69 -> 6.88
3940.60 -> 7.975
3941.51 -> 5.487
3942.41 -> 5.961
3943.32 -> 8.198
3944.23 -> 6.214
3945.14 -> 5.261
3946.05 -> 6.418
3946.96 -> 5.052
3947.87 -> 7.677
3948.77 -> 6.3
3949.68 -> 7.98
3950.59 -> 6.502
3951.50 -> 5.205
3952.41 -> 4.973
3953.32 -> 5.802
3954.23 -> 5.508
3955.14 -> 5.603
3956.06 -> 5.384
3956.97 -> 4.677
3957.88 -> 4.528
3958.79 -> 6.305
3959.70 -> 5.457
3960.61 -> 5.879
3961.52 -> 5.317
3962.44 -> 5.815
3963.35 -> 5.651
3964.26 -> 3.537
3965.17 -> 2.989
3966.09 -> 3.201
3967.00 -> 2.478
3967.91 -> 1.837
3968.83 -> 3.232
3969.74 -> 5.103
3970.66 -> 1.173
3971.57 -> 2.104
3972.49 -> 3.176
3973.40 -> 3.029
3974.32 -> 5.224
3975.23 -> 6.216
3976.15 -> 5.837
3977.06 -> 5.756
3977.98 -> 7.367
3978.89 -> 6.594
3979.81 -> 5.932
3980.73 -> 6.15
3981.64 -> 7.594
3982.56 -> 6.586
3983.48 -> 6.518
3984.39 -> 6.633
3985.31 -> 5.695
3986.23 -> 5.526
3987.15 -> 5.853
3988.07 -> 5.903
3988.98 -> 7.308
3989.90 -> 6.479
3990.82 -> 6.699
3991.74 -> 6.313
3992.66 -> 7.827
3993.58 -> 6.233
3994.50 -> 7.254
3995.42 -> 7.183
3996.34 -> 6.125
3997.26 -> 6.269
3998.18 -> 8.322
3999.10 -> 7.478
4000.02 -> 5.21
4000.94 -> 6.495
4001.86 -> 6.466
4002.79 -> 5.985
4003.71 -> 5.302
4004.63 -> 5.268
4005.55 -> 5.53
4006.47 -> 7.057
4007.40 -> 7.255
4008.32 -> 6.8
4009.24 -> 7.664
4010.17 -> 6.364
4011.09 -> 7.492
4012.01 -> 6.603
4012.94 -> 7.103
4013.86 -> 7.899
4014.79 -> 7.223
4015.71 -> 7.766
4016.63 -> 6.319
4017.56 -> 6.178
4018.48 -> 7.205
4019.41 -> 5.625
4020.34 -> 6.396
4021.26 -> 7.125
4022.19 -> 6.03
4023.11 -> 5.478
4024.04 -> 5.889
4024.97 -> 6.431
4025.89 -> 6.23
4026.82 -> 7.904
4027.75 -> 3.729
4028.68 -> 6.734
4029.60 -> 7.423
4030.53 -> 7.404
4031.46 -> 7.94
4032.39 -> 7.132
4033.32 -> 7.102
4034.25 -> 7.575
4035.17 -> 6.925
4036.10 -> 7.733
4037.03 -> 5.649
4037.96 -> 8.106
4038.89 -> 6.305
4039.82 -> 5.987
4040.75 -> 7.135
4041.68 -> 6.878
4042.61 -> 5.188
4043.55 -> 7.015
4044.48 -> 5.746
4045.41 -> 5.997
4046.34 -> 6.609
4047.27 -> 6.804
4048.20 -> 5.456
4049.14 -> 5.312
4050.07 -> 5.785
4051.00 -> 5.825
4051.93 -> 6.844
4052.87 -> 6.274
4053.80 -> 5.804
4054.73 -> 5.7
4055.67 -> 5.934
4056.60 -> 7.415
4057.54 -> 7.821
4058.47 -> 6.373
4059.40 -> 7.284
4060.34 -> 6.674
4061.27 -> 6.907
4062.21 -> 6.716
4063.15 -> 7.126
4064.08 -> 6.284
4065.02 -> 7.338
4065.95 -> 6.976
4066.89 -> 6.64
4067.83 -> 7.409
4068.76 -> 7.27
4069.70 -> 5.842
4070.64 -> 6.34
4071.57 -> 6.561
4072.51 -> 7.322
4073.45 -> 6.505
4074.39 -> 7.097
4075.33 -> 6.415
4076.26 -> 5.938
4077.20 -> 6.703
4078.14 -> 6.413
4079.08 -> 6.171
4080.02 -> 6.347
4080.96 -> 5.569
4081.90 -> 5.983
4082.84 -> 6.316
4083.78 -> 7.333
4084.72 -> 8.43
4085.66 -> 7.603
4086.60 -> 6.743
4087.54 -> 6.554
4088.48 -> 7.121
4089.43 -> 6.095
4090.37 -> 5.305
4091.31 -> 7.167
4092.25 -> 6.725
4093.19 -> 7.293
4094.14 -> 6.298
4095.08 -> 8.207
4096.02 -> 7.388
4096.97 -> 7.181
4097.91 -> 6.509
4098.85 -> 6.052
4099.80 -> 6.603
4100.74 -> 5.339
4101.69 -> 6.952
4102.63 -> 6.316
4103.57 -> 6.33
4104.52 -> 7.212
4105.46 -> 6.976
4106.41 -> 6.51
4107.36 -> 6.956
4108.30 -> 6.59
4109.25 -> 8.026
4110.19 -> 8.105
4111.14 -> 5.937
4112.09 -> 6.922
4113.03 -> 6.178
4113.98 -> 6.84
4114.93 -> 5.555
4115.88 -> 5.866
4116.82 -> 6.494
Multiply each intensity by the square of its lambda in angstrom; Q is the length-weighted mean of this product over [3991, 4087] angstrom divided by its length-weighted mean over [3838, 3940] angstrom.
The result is 1.15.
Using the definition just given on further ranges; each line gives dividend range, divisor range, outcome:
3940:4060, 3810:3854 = 1.05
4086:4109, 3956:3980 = 1.57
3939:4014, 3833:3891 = 0.95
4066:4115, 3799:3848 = 1.22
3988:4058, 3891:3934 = 1.20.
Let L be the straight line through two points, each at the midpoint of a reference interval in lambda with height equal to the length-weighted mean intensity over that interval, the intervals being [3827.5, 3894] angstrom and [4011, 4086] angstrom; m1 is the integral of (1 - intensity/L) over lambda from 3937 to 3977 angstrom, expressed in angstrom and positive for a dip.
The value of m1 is 8.15 angstrom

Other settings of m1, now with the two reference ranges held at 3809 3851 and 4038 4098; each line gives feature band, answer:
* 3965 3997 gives 5.39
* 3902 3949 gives 3.21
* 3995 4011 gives 0.04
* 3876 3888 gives 0.37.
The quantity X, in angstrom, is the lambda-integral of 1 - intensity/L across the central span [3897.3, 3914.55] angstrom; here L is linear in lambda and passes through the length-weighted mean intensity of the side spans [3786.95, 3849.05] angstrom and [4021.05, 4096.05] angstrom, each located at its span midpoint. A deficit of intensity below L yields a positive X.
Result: 4.4 angstrom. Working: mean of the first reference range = 6.26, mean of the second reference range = 6.63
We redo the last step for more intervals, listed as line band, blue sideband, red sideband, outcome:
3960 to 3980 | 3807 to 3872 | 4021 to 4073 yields 6.44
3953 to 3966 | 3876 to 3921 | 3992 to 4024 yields 2.30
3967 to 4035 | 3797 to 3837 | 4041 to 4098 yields 3.02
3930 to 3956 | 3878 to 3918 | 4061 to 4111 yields -2.34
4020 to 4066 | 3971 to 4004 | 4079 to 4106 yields -1.01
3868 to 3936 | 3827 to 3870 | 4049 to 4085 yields 4.75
